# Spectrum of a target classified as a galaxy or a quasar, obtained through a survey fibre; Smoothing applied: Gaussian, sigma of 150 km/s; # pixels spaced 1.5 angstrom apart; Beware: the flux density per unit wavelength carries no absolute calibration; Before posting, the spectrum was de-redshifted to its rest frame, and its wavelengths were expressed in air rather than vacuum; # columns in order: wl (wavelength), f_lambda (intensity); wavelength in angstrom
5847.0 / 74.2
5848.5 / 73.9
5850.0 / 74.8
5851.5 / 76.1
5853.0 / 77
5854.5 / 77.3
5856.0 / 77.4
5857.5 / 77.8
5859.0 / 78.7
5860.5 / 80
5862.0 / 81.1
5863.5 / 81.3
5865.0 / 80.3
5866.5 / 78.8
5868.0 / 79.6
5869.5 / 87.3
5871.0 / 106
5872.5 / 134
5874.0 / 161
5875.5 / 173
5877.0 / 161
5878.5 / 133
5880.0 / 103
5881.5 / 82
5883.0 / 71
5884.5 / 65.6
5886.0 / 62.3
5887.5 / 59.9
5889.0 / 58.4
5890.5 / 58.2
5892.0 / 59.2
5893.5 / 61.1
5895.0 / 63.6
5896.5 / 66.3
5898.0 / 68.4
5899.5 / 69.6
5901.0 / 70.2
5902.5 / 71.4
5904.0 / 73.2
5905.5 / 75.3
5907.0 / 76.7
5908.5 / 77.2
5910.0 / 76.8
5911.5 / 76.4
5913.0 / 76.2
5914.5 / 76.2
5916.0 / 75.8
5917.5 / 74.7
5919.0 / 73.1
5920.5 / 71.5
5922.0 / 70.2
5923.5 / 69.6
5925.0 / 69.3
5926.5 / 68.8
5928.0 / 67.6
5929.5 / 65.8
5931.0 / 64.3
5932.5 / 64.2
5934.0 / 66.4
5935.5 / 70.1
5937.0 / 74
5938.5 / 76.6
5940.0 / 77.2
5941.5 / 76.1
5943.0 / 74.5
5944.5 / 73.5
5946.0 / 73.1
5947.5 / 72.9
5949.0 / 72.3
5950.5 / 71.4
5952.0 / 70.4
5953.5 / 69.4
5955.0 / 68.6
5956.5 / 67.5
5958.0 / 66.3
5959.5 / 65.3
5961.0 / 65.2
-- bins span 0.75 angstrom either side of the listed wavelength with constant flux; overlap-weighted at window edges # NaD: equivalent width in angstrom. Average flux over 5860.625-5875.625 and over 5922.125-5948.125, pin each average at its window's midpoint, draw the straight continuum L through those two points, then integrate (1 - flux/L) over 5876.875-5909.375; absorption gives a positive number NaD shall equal 5.66 angstrom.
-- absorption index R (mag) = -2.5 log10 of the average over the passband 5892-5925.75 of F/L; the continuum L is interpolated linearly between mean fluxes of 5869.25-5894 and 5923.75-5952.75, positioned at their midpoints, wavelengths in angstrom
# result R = 0.17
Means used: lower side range 96.8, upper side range 71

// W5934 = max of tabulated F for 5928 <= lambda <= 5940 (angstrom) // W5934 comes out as 77.2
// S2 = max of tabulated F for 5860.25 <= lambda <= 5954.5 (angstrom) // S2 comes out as 173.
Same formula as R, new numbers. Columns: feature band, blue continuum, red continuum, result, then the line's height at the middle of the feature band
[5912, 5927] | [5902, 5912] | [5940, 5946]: 0.04 mag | 75.2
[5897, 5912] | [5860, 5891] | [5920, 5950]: 0.14 mag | 83.5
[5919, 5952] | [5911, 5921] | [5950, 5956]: 0.02 mag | 72.2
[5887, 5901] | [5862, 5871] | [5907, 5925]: 0.23 mag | 78.3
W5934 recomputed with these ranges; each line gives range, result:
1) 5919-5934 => 73.1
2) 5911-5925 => 76.4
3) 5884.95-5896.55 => 66.3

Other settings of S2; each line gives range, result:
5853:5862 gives 81.1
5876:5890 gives 161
